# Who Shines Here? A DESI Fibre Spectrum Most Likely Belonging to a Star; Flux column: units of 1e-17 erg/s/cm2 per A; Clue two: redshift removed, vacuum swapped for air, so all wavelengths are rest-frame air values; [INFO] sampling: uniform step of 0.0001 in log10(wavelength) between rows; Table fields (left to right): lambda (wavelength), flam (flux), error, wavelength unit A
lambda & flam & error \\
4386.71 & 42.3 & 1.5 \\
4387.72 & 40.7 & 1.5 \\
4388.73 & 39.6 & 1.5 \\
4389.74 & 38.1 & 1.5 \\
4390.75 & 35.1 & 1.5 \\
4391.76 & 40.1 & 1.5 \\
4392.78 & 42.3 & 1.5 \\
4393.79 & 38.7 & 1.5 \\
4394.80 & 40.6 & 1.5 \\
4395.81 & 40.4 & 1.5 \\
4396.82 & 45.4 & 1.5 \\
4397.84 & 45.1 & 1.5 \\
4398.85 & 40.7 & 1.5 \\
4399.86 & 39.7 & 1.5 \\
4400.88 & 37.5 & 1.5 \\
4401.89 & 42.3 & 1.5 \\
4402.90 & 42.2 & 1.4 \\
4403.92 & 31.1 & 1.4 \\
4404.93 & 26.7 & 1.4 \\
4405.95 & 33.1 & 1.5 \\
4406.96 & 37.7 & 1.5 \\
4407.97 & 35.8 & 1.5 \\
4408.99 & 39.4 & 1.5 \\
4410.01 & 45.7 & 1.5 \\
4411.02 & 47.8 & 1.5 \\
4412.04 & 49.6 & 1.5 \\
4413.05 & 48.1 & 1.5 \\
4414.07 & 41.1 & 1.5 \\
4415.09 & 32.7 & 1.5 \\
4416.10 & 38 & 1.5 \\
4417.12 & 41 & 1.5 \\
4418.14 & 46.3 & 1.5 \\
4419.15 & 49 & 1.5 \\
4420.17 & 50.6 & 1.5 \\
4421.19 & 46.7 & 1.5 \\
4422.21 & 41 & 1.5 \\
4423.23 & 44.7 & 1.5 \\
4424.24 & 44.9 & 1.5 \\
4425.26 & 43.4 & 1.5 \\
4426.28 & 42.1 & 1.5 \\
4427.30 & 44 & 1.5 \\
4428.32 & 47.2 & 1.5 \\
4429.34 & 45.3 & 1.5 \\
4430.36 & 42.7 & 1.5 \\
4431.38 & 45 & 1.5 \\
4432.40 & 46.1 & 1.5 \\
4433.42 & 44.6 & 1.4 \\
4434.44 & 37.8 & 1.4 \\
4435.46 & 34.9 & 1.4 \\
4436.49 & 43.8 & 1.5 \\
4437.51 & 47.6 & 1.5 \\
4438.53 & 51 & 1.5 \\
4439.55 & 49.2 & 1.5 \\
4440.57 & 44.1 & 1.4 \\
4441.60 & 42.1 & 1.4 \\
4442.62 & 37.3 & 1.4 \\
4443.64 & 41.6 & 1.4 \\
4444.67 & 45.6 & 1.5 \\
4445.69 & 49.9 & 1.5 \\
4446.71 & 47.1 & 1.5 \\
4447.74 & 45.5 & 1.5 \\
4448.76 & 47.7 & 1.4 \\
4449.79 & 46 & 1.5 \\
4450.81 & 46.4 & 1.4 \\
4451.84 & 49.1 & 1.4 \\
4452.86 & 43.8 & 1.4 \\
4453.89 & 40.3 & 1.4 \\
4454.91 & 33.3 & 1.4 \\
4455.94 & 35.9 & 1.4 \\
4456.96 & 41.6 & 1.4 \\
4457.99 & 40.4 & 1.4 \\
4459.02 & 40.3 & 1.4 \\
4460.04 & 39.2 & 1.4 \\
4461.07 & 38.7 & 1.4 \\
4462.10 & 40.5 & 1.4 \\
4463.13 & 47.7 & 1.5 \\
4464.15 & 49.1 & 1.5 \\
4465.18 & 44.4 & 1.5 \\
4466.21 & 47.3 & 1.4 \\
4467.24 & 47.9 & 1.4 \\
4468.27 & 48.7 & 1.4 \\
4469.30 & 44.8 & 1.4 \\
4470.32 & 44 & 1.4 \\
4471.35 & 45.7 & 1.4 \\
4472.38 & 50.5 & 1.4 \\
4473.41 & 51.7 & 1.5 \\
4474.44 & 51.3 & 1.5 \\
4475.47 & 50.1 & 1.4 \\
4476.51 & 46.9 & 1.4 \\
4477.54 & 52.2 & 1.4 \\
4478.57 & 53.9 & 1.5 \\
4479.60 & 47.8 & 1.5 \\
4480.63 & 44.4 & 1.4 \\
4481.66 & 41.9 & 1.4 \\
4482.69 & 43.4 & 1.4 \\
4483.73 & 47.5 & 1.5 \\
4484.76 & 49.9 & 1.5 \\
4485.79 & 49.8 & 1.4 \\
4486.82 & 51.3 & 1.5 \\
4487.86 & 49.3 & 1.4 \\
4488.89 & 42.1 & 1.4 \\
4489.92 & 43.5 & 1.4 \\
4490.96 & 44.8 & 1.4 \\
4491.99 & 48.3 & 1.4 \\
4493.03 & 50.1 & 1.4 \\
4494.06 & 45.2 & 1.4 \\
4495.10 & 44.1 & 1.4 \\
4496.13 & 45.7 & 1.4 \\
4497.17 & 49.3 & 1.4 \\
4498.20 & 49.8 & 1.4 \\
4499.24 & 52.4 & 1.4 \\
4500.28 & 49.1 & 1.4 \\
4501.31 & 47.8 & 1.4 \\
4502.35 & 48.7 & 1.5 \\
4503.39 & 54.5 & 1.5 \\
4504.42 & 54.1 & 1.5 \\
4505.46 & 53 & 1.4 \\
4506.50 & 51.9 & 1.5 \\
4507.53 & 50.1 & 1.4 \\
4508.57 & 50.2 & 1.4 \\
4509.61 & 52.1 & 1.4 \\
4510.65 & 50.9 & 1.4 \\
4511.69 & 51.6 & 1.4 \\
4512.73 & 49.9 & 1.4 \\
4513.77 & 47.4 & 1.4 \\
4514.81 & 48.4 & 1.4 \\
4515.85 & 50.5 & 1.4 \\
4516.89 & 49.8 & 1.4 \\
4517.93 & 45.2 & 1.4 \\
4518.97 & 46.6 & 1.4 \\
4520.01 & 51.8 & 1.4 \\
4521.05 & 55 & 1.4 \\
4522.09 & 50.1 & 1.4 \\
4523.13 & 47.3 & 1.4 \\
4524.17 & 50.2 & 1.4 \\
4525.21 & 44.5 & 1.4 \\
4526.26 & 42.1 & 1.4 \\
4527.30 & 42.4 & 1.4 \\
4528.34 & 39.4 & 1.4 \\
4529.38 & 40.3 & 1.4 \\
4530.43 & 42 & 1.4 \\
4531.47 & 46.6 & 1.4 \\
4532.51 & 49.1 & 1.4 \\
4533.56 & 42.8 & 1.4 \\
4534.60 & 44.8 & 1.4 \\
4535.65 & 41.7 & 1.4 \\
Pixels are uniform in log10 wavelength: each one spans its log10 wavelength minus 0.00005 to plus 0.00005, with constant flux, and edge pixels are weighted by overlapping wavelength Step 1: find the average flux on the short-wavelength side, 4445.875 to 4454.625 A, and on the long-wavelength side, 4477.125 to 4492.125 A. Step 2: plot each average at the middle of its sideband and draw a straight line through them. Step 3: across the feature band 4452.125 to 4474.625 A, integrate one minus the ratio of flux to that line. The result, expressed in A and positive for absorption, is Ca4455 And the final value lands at 1.1 A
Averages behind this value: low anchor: 45.6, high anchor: 47.3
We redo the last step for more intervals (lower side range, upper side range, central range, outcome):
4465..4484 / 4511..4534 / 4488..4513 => -0.98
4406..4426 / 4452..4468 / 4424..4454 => -1.34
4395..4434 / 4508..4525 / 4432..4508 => 0.21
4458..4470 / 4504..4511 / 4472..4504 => 0.01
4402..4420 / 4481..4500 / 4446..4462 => 0.61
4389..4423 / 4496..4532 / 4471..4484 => -0.65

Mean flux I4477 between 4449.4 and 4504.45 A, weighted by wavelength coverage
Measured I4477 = 46.4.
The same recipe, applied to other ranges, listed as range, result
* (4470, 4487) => 48.4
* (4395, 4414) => 40.5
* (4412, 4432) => 44.1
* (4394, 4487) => 43.9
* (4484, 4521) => 49.2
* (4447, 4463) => 42.1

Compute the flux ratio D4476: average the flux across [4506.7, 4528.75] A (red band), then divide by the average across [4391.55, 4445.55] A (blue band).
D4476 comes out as 1.1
